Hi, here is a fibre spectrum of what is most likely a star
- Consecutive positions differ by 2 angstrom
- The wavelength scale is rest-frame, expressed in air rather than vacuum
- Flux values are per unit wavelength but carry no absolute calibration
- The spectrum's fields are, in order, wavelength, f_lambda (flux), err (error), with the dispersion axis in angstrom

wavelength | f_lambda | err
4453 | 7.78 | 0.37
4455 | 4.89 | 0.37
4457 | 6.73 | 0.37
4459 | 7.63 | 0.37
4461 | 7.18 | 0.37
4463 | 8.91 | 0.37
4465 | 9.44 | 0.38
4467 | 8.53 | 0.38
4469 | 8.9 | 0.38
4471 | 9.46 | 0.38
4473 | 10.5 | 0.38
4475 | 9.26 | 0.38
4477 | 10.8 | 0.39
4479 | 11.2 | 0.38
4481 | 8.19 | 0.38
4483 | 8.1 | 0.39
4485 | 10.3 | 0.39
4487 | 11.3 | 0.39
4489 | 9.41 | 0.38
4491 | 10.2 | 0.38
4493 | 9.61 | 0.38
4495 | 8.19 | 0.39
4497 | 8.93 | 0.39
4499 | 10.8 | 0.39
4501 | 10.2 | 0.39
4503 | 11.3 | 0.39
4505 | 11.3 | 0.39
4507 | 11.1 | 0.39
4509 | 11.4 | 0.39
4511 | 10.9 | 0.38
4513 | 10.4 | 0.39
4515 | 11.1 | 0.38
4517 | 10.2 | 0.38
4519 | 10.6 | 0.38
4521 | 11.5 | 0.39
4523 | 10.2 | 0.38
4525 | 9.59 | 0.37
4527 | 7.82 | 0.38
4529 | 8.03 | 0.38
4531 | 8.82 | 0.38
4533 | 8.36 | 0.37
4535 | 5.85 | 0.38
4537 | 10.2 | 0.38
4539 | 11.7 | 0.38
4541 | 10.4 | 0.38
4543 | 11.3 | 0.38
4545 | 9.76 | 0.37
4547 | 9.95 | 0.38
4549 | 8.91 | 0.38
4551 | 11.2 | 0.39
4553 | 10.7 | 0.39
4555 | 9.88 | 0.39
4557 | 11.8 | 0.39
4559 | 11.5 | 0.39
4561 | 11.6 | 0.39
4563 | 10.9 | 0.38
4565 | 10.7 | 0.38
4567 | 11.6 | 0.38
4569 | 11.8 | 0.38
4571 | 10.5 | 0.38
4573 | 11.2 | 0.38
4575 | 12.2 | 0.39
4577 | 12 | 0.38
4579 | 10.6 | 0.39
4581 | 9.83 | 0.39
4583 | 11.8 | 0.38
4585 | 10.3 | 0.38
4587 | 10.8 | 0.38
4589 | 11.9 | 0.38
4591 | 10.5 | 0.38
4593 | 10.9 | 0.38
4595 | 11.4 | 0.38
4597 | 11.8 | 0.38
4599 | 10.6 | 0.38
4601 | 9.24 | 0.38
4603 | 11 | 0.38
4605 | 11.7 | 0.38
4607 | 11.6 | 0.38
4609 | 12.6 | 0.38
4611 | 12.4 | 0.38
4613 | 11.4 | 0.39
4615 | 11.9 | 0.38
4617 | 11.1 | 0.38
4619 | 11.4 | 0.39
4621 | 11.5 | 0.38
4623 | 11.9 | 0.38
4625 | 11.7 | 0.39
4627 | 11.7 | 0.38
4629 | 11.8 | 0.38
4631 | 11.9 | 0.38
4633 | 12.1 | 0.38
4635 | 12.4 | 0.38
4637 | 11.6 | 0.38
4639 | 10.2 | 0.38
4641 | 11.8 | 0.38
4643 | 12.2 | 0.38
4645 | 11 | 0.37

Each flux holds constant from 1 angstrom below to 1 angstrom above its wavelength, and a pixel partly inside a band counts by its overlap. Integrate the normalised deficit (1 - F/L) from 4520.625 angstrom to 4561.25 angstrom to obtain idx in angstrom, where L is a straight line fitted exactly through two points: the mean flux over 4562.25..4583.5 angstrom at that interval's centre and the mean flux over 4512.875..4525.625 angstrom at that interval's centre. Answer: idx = 3.4 angstrom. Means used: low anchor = 10.5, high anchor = 11.2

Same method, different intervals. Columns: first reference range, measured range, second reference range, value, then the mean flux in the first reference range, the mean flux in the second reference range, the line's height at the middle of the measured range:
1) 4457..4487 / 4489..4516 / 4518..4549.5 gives -2.9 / 9.16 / 9.57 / 9.36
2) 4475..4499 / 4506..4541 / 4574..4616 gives 1.1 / 9.69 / 11.3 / 10.2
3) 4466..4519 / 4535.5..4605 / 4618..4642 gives 0.6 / 10.1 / 11.7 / 11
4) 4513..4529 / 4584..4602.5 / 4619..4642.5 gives 0.5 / 10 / 11.7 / 11.1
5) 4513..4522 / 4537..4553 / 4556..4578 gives 1.0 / 10.8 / 11.4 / 11.2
